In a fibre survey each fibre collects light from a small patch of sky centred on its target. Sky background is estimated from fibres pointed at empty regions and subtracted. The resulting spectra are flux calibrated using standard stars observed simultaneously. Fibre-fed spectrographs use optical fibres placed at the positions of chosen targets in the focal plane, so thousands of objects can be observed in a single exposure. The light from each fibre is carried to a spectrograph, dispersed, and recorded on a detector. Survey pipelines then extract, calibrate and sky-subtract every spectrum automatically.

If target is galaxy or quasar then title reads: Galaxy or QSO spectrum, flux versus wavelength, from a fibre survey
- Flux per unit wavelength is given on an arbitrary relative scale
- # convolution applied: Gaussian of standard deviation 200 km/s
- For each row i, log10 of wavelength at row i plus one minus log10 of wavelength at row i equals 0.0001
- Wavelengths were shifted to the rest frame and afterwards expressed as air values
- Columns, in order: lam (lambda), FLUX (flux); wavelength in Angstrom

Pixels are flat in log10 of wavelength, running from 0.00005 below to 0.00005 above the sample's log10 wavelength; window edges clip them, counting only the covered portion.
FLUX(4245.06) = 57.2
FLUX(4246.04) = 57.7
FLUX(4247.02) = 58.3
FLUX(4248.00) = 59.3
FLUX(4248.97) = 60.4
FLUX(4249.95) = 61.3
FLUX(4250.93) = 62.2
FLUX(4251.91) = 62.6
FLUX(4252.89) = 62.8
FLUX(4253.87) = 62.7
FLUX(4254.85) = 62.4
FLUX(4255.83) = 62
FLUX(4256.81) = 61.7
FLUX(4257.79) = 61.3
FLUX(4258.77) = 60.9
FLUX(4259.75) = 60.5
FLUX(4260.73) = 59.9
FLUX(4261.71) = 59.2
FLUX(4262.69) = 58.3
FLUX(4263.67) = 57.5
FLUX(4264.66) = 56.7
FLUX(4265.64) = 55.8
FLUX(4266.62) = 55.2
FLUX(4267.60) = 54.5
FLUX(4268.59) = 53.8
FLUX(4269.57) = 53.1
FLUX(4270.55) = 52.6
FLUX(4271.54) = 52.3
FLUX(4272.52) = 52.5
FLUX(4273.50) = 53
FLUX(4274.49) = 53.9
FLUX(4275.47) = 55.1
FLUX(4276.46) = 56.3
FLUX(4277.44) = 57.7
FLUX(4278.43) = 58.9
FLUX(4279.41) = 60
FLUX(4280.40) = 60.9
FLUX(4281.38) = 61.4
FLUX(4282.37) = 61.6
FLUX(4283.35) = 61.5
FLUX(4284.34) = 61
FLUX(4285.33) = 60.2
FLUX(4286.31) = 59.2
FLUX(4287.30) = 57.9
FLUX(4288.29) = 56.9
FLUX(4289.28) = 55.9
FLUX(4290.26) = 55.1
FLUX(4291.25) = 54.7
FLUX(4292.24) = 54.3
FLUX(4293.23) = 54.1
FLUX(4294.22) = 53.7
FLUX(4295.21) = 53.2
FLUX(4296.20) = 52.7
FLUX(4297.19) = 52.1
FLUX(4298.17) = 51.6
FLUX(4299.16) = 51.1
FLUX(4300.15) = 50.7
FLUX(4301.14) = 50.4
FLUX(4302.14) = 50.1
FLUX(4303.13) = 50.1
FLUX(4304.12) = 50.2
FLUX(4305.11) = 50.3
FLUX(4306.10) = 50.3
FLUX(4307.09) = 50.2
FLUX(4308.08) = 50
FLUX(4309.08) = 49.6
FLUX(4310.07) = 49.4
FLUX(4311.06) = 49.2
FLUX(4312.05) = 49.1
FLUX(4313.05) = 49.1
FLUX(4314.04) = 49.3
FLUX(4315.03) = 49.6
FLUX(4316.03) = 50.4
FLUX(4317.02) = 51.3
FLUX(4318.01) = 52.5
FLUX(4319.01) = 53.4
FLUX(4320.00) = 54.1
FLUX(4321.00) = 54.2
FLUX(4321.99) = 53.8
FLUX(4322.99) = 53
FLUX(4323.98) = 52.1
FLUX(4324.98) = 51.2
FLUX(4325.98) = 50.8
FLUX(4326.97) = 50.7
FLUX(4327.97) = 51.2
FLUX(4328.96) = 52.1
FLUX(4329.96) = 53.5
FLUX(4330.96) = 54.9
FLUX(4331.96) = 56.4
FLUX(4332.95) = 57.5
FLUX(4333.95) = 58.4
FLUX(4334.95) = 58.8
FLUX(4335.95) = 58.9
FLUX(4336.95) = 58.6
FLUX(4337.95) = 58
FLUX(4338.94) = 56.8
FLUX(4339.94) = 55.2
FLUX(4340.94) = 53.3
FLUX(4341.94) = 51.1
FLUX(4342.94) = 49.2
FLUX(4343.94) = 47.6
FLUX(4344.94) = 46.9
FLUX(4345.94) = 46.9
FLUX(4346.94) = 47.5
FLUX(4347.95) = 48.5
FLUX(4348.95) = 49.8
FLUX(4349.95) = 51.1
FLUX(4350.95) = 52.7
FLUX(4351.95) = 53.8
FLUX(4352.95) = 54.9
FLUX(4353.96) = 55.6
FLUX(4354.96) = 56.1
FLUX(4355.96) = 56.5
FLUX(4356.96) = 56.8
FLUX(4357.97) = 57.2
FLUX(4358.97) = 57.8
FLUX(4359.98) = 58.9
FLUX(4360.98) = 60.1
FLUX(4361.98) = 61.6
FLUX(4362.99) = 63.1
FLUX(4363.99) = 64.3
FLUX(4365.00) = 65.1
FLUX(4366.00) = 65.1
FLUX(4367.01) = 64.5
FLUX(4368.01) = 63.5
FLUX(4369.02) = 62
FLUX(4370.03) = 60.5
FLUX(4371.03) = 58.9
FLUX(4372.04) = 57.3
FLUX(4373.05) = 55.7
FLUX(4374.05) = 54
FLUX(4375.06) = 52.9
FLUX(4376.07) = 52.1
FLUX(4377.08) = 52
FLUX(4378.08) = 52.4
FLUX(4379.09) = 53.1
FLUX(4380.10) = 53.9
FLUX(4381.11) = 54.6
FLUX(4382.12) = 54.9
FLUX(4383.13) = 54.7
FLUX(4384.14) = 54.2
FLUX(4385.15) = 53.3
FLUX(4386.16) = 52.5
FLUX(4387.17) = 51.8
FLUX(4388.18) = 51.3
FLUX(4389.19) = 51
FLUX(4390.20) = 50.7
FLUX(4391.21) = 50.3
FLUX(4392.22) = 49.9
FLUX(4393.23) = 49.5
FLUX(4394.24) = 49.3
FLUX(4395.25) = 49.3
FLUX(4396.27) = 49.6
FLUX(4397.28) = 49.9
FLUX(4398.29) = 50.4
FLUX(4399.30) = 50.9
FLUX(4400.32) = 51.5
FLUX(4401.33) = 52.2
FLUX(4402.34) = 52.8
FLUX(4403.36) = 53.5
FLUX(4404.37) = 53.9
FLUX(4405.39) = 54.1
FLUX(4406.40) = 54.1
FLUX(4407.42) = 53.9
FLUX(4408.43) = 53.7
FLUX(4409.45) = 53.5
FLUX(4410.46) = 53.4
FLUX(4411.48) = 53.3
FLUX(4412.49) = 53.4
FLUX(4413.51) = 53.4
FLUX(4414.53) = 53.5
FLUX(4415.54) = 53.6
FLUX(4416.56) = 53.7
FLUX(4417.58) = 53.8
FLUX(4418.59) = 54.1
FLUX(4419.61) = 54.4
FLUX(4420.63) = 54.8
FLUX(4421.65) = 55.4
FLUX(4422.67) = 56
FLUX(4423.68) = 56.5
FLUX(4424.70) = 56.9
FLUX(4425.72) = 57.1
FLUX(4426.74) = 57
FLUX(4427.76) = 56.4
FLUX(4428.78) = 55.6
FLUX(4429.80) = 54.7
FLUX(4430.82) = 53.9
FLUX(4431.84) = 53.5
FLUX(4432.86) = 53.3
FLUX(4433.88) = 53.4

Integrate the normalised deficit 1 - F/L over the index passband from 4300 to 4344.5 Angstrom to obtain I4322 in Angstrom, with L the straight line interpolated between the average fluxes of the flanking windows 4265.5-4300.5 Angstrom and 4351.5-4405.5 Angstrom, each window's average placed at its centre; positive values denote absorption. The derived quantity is 2.5 Angstrom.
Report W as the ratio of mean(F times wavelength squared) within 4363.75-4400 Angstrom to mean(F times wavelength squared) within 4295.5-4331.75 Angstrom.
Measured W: 1.1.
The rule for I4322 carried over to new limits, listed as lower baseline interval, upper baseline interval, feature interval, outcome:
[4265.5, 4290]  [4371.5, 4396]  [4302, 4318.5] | 1.63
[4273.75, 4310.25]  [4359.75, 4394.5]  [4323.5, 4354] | 1.32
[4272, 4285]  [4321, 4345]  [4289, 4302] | 0.87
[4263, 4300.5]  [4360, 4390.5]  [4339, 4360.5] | 1.40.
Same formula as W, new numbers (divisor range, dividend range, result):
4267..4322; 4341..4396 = 1.05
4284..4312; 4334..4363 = 1.06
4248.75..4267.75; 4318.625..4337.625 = 0.94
